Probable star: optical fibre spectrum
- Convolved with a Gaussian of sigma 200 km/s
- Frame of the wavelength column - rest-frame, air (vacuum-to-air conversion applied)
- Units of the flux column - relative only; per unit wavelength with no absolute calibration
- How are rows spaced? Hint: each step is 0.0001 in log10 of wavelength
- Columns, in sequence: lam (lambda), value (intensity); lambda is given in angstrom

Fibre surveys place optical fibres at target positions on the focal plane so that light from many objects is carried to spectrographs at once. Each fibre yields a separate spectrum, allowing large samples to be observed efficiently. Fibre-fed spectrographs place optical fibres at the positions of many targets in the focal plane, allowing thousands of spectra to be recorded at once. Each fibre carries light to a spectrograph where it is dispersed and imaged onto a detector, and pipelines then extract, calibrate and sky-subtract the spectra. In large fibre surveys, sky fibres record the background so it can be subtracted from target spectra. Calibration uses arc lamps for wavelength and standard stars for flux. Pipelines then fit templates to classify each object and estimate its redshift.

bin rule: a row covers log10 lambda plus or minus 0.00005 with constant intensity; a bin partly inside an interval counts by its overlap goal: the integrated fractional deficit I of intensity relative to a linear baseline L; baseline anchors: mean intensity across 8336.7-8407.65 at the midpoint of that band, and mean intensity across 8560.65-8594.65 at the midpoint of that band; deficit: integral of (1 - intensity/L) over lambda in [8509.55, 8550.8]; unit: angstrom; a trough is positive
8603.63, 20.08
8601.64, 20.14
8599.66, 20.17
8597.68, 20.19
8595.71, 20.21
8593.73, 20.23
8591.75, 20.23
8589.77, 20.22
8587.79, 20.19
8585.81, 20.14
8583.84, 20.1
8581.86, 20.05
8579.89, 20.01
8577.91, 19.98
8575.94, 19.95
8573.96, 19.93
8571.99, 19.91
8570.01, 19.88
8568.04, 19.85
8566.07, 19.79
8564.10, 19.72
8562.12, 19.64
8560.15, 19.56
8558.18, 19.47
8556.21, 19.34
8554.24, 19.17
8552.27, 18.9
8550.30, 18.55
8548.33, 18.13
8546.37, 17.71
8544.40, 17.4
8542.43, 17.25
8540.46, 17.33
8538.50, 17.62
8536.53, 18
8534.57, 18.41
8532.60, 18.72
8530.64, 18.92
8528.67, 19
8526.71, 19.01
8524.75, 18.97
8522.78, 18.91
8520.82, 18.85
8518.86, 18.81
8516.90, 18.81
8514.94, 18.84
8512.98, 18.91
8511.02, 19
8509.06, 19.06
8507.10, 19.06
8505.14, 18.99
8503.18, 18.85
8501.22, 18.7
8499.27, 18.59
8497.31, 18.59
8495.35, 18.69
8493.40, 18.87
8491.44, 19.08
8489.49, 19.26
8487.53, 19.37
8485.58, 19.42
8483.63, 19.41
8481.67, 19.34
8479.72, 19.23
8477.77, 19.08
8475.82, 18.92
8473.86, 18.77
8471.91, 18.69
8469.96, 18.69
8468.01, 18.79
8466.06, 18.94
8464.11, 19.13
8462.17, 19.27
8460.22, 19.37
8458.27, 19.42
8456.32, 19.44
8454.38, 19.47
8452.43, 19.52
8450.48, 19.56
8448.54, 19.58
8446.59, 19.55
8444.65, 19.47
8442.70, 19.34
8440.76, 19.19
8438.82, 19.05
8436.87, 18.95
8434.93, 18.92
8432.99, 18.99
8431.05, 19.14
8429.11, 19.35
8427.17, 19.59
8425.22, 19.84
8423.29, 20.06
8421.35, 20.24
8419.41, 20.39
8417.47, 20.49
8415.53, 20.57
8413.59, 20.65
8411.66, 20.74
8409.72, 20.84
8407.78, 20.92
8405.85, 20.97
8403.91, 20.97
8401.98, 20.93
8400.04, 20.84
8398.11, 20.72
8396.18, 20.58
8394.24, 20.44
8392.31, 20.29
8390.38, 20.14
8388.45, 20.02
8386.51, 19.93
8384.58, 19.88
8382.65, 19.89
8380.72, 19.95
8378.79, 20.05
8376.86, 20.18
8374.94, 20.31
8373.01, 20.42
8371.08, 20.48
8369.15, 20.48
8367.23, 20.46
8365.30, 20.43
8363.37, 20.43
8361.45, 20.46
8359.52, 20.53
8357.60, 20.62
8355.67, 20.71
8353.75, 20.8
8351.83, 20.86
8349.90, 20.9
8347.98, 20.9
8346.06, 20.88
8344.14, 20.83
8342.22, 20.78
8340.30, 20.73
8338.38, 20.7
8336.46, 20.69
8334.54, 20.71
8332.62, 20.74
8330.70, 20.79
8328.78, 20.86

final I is 3.4 angstrom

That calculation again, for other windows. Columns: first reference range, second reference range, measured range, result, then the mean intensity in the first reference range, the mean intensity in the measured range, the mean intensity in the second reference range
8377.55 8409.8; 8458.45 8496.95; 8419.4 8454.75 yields 0.5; 20.4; 19.5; 19.1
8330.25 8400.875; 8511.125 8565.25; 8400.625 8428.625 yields -0.7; 20.5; 20.5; 18.7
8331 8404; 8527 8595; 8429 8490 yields 2.1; 20.5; 19.2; 19.2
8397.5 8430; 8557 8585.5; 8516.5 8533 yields 0.9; 20.5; 18.9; 19.9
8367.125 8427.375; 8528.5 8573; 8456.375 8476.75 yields 0.7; 20.4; 19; 18.8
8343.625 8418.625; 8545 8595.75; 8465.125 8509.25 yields 2.3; 20.5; 19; 19.6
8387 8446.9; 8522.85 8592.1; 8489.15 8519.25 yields 1.0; 20.1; 18.9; 19.2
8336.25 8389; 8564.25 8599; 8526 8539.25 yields 1.1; 20.5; 18.5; 20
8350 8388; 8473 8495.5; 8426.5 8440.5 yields 0.4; 20.4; 19.1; 19.1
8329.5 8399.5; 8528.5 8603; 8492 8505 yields 0.6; 20.5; 18.7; 19.3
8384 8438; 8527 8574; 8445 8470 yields 0.5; 20.2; 19.3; 18.8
